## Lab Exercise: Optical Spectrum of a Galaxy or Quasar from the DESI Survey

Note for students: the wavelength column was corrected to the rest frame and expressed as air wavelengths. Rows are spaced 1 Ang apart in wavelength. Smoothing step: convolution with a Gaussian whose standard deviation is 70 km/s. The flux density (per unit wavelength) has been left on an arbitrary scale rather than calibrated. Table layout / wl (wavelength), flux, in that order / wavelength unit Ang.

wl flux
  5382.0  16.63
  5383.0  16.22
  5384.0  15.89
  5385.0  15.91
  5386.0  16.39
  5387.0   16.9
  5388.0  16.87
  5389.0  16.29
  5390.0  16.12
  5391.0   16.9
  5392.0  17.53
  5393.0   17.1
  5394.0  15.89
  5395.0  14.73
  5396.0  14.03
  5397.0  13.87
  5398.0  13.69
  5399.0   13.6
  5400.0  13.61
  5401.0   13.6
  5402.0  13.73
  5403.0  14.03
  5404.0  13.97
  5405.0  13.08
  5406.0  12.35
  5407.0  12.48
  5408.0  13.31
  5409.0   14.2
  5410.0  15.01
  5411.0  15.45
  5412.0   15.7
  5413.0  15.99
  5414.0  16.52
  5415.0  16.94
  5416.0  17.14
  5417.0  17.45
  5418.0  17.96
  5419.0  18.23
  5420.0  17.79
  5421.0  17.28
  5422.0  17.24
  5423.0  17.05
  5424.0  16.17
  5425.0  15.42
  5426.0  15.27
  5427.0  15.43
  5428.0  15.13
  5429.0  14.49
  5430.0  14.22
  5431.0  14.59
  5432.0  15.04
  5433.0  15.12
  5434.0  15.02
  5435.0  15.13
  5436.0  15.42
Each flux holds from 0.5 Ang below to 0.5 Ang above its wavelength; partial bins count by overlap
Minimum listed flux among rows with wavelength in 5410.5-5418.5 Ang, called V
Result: 15.45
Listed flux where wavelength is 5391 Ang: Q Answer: 16.9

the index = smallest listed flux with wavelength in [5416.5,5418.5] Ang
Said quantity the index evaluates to 17.45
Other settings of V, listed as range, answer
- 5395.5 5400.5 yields 13.6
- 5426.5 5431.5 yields 14.22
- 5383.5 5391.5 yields 15.89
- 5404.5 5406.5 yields 12.35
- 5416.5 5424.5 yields 16.17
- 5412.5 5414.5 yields 15.99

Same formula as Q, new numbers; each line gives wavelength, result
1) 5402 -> 13.73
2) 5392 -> 17.53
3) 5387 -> 16.9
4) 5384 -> 15.89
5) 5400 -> 13.61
